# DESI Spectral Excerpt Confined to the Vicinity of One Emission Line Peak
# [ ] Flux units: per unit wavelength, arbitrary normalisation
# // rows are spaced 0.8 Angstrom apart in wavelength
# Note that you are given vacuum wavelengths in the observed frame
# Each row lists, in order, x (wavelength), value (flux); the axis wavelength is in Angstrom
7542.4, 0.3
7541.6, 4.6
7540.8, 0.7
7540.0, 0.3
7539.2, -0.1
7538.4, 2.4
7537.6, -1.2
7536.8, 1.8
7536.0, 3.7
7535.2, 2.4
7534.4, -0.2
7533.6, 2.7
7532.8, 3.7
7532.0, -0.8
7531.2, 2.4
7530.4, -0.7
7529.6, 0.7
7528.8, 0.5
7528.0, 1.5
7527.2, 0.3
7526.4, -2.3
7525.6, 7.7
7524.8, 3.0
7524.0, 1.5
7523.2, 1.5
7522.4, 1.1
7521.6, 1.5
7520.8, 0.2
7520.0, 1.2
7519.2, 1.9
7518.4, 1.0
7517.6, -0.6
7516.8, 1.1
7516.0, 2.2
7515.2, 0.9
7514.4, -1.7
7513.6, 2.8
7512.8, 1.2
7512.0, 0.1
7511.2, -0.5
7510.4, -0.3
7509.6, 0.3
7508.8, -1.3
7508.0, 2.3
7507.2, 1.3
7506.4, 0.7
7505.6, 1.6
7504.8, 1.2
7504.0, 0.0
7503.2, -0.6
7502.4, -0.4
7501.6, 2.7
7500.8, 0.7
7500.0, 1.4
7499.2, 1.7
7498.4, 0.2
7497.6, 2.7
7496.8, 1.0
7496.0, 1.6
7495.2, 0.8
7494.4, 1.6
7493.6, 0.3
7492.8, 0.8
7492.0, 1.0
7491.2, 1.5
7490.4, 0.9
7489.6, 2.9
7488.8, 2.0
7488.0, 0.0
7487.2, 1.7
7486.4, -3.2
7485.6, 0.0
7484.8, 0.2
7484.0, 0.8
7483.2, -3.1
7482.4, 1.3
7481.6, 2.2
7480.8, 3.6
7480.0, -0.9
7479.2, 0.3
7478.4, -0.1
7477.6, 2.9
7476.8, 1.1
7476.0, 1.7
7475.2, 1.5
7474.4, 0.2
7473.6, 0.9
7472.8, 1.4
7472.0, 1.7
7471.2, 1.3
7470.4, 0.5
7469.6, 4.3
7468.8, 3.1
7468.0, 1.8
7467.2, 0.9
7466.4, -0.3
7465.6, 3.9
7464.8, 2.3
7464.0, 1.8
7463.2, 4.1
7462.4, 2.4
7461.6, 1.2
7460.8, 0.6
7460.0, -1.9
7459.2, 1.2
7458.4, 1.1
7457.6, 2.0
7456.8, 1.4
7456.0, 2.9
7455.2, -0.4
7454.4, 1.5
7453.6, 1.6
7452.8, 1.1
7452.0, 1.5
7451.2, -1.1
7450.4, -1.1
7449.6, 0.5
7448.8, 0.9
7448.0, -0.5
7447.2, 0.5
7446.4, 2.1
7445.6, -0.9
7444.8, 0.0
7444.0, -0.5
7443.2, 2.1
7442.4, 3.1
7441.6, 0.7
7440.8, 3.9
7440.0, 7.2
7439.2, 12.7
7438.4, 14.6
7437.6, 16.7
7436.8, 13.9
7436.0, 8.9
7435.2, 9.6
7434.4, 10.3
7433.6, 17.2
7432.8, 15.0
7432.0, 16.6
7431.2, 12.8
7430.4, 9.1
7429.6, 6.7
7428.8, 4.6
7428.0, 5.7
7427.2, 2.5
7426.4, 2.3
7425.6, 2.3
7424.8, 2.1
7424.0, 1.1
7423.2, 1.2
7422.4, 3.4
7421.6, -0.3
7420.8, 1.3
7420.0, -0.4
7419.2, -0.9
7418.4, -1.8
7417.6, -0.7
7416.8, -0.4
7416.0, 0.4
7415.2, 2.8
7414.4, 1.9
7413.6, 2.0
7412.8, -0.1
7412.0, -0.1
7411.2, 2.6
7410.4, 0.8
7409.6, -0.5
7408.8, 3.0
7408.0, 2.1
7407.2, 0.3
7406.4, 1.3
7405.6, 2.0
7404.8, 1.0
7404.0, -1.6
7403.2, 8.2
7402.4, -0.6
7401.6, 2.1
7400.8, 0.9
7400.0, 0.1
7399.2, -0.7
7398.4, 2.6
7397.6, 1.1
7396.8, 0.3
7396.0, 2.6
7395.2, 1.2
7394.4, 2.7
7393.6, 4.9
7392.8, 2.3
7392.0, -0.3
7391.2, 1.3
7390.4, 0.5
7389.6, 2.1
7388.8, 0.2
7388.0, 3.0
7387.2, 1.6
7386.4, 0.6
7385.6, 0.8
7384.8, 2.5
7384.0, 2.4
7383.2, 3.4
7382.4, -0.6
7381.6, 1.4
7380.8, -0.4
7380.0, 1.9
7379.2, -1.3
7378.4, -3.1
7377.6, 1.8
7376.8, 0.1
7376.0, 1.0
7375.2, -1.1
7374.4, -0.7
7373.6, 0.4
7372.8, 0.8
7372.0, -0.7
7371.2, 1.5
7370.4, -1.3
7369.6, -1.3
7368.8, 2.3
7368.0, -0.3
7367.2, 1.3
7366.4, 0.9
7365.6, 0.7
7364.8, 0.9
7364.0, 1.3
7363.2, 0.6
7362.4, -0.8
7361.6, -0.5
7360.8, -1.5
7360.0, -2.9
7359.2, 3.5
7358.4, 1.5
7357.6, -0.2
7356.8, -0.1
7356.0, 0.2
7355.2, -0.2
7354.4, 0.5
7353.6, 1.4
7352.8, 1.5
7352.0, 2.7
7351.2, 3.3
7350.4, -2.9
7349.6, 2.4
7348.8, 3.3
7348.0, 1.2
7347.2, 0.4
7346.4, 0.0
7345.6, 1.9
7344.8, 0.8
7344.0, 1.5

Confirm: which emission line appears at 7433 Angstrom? [O II] 3727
